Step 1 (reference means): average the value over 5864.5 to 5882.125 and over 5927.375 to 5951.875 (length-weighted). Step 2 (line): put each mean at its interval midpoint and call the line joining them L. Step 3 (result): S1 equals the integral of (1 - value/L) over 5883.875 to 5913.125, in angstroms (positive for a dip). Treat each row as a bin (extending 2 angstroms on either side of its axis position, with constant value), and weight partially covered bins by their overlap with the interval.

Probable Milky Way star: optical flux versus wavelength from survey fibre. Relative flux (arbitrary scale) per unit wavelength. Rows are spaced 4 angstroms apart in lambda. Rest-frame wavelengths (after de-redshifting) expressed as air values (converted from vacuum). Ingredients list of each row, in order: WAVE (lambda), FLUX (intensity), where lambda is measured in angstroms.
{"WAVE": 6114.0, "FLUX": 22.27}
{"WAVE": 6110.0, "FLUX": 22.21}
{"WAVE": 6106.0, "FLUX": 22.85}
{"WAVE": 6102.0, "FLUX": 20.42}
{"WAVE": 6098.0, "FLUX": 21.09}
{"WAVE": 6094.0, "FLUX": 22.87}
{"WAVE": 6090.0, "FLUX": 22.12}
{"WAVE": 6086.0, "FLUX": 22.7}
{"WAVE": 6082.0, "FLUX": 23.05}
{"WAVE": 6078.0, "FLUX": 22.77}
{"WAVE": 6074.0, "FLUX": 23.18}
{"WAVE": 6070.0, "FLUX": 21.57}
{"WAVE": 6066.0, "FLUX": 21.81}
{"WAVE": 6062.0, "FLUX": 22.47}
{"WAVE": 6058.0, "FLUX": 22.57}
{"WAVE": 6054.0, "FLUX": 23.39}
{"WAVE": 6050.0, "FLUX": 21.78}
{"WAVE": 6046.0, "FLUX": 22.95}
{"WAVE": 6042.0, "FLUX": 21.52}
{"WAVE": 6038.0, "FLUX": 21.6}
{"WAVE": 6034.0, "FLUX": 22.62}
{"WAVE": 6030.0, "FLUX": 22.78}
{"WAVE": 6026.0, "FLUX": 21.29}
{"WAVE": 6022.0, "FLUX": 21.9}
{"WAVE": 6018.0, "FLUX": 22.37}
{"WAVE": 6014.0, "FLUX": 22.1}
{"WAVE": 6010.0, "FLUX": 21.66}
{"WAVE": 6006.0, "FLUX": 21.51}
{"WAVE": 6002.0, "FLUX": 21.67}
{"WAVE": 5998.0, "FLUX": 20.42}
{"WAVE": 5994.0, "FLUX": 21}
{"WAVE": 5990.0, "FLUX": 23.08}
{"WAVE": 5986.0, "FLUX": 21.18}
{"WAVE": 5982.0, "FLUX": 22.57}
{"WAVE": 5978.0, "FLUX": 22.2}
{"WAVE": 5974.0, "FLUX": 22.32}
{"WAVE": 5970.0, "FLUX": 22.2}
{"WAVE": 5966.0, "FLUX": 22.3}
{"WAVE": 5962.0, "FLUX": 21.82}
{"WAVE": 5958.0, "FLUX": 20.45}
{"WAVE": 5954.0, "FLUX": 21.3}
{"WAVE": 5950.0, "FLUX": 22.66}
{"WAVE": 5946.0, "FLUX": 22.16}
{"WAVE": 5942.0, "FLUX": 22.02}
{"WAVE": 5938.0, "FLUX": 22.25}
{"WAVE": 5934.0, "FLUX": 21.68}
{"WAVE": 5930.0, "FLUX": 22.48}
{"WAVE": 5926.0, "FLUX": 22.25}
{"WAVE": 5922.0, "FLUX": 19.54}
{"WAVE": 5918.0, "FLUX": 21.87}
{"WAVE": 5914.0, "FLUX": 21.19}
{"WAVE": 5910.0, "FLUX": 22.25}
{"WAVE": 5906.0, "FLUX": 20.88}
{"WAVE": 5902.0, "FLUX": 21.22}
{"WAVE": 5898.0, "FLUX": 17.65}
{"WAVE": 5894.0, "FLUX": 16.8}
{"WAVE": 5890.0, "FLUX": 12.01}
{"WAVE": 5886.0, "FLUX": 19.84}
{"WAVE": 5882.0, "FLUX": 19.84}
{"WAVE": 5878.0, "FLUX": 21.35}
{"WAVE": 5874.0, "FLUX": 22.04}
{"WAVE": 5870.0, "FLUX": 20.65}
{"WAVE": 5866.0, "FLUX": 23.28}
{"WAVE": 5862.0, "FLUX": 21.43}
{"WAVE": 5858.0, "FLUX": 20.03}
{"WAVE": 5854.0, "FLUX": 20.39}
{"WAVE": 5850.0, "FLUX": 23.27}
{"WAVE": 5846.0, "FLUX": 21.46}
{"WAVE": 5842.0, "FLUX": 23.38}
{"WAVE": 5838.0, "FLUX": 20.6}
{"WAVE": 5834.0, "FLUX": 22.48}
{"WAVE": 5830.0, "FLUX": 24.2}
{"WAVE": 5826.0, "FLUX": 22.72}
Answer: 4.1 angstroms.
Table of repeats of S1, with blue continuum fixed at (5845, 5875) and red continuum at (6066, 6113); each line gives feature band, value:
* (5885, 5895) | 2.7 angstroms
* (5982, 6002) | 0.4 angstroms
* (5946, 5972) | 0.0 angstroms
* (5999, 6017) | 0.2 angstroms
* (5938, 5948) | -0.1 angstroms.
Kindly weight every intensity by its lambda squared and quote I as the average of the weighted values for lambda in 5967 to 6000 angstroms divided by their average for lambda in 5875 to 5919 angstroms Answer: 1.15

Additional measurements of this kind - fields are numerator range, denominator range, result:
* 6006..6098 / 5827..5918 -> 1.14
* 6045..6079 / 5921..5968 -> 1.07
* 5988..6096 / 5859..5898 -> 1.20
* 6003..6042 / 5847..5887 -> 1.09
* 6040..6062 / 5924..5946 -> 1.05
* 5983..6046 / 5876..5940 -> 1.12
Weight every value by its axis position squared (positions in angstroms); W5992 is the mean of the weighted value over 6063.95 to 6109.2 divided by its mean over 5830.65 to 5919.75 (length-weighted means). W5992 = 1.2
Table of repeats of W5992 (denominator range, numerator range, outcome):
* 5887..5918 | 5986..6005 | 1.16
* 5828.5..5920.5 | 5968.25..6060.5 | 1.11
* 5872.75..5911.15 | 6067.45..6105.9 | 1.23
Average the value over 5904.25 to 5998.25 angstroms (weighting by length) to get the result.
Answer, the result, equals 21.8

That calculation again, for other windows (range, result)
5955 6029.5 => 21.8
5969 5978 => 22.3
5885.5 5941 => 20.2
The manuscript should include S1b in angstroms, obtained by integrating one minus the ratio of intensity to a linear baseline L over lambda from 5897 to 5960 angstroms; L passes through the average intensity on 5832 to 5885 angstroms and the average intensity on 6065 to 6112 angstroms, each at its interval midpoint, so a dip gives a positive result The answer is 0.9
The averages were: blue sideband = 21.5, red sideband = 22.2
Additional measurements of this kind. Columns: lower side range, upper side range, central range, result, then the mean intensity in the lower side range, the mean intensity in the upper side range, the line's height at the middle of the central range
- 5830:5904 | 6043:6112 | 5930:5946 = -0.7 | 20.5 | 22.3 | 21.1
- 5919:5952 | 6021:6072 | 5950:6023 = 0.7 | 21.9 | 22.2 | 22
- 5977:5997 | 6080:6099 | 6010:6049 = 0.1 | 21.9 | 22.4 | 22.1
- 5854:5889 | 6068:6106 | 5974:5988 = -0.3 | 20.8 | 22.2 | 21.5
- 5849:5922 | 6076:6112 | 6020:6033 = -0.3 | 20.3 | 22.2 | 21.6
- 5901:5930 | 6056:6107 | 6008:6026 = 0.0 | 21.4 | 22.3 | 21.9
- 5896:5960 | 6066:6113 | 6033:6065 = -0.5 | 21.4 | 22.2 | 22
